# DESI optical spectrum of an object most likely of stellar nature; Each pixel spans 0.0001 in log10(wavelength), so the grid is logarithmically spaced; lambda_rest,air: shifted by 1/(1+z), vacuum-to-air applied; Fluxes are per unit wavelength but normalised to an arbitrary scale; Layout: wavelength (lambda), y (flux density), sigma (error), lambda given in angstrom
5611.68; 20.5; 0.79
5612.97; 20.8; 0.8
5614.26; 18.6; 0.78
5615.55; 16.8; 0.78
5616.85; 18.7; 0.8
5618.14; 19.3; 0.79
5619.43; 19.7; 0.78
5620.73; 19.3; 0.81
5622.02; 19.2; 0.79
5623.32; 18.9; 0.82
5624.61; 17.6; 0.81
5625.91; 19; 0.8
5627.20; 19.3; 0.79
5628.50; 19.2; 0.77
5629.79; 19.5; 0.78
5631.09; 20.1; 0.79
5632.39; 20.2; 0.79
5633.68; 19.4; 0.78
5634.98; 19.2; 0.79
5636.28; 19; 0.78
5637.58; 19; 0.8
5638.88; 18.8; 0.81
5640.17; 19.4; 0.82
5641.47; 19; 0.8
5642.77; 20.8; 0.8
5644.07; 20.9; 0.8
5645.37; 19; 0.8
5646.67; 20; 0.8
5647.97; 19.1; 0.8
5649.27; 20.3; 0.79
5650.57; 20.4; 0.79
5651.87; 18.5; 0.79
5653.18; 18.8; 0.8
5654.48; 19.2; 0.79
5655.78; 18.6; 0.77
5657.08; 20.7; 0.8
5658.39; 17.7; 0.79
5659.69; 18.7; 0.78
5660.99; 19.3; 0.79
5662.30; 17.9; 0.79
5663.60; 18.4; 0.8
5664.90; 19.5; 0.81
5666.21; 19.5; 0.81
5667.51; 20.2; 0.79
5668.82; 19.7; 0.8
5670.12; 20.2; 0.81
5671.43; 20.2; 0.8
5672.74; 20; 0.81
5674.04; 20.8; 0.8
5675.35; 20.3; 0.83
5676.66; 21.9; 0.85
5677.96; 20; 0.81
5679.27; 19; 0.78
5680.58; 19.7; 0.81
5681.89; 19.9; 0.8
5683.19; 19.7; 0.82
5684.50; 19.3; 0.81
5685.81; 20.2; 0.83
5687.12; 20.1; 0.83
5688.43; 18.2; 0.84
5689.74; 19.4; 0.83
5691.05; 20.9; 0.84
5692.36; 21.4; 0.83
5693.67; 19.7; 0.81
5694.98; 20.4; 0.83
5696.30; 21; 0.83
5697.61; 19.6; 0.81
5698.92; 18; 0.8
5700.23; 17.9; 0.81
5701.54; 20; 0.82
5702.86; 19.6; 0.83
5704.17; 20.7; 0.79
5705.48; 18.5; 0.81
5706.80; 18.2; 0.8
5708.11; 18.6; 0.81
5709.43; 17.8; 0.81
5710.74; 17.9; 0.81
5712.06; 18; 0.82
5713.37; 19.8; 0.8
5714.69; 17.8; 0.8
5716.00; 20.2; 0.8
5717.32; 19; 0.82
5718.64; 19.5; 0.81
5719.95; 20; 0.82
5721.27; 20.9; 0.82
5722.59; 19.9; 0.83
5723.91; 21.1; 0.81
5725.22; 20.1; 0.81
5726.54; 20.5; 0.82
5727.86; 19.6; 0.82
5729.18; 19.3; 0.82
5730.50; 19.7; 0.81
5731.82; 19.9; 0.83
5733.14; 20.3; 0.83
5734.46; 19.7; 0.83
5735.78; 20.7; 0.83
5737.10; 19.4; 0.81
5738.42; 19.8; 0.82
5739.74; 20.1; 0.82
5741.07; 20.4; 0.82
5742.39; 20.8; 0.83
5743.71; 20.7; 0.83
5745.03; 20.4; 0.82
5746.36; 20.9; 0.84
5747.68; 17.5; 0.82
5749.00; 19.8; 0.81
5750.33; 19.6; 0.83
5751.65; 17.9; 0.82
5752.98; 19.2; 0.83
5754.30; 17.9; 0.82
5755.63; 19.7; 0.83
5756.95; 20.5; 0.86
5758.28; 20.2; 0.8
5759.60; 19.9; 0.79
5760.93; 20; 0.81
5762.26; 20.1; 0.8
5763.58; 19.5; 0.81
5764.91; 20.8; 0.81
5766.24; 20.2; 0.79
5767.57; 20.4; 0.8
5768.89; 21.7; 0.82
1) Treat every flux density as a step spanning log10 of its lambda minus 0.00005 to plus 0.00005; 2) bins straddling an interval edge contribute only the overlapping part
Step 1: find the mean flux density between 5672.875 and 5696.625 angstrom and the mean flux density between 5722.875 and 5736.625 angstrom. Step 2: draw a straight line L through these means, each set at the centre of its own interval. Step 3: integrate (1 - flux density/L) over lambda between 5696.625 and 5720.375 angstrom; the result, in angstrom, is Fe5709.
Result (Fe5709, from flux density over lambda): 1.32 angstrom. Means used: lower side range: 20.1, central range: 19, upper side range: 20.1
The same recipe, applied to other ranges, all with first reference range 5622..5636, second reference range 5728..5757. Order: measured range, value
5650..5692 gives -0.4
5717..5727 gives -0.3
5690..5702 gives -0.2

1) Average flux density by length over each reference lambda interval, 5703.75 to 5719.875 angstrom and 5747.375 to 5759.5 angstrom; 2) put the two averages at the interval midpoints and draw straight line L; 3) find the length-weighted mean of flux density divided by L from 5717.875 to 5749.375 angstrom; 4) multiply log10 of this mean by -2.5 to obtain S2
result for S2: -0.055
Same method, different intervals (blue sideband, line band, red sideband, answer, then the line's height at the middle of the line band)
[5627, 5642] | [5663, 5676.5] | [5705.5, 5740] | -0.03 mag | 19.4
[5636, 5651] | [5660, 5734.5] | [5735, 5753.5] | 0.01 mag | 19.7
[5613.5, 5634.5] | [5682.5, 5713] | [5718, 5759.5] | 0.01 mag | 19.6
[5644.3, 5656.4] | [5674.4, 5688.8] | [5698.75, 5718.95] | -0.04 mag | 19.1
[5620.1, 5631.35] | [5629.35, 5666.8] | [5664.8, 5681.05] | 0.01 mag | 19.6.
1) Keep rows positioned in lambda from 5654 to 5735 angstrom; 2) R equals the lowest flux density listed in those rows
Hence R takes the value 17.7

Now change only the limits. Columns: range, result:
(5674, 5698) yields 18.2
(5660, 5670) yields 17.9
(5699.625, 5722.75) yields 17.8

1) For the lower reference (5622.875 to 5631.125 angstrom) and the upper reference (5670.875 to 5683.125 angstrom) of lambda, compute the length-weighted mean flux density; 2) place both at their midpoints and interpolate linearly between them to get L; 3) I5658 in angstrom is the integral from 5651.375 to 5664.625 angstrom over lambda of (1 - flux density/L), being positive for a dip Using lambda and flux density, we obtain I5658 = 0.63 angstrom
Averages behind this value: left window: 19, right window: 20.2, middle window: 18.8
